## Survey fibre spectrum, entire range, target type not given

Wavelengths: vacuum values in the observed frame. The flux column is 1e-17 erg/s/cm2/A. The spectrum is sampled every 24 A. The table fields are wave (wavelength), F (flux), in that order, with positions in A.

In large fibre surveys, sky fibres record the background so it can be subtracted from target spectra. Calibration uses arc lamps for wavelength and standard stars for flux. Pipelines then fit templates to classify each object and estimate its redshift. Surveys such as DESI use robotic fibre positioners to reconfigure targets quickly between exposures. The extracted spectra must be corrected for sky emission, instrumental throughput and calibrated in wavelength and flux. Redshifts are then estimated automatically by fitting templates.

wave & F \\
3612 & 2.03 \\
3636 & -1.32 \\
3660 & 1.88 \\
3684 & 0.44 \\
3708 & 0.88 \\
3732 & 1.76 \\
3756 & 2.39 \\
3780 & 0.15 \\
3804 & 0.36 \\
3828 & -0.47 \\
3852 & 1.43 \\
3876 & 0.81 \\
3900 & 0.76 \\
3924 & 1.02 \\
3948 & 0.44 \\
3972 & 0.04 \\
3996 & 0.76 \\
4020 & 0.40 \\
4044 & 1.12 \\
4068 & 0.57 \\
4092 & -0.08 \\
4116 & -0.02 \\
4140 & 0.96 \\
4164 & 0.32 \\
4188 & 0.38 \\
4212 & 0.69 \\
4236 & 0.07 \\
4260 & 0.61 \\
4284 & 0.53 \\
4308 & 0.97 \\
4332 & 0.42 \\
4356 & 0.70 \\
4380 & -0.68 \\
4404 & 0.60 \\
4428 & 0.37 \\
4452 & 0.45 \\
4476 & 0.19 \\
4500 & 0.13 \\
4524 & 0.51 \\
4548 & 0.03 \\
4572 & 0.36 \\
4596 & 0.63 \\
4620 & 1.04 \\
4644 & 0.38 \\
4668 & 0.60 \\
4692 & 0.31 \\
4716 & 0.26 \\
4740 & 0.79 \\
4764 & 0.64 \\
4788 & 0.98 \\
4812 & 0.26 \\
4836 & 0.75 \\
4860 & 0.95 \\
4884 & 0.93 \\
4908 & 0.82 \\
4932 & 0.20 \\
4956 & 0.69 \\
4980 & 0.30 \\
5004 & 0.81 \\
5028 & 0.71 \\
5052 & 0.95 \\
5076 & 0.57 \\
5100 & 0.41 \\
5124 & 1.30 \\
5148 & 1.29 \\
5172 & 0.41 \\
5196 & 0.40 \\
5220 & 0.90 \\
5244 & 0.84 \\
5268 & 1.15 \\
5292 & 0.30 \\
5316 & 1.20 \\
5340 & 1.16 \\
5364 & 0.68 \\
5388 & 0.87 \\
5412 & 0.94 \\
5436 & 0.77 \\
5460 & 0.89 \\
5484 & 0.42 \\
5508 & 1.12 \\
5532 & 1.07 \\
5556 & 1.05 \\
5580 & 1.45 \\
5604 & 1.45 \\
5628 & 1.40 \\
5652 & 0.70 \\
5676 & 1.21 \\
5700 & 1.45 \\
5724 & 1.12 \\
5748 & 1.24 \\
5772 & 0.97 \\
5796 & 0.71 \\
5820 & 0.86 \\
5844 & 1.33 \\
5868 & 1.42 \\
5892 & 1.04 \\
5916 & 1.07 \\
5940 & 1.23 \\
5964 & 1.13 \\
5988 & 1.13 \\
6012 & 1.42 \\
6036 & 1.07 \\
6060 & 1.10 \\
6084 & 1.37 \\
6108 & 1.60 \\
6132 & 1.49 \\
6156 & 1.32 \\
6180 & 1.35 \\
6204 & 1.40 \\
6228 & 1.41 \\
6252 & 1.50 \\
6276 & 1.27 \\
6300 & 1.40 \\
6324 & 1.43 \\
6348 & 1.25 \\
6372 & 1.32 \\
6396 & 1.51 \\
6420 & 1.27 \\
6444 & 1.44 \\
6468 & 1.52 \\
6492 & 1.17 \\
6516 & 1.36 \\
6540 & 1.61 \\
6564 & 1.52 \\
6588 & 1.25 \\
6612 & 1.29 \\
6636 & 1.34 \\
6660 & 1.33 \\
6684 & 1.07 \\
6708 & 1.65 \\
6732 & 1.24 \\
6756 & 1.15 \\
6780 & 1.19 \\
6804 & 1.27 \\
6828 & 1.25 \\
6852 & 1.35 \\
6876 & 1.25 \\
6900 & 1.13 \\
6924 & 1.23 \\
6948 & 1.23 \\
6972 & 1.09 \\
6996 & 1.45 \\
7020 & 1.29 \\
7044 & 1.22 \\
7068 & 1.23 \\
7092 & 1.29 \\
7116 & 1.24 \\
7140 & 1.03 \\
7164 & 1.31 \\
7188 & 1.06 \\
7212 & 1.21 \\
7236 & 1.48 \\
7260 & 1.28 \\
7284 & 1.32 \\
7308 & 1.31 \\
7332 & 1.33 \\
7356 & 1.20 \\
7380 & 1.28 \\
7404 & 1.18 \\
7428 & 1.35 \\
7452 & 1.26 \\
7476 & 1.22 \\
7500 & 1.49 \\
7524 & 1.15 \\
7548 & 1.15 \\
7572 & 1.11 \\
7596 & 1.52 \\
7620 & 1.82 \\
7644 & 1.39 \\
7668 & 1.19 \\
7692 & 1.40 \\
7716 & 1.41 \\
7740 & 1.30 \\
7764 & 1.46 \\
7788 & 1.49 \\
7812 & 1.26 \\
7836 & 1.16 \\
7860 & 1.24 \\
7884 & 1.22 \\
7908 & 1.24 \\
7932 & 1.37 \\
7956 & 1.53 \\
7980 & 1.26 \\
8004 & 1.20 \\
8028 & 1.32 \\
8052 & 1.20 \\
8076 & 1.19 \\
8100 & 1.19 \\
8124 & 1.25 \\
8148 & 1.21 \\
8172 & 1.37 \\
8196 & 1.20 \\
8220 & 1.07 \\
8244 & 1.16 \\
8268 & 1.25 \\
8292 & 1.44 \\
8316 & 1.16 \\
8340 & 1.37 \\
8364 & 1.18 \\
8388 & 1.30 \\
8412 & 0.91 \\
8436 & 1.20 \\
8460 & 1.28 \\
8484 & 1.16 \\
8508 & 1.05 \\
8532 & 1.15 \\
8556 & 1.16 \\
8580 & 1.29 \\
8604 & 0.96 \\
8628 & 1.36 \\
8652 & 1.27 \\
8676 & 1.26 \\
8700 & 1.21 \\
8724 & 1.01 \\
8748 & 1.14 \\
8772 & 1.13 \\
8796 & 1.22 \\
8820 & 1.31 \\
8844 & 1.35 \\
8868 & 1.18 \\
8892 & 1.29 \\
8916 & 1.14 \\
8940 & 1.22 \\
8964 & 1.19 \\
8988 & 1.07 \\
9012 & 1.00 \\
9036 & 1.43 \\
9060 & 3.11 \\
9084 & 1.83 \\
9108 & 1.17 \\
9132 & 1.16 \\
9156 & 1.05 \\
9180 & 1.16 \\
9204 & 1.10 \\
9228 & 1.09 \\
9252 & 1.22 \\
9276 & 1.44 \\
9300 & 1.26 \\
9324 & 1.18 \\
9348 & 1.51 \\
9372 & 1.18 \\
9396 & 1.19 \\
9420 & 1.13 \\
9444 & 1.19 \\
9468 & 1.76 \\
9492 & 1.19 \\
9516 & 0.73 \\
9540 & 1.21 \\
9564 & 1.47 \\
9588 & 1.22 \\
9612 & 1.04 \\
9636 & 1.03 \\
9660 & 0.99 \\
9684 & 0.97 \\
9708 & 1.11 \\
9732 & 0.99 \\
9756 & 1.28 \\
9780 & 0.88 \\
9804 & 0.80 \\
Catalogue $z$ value 0.380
